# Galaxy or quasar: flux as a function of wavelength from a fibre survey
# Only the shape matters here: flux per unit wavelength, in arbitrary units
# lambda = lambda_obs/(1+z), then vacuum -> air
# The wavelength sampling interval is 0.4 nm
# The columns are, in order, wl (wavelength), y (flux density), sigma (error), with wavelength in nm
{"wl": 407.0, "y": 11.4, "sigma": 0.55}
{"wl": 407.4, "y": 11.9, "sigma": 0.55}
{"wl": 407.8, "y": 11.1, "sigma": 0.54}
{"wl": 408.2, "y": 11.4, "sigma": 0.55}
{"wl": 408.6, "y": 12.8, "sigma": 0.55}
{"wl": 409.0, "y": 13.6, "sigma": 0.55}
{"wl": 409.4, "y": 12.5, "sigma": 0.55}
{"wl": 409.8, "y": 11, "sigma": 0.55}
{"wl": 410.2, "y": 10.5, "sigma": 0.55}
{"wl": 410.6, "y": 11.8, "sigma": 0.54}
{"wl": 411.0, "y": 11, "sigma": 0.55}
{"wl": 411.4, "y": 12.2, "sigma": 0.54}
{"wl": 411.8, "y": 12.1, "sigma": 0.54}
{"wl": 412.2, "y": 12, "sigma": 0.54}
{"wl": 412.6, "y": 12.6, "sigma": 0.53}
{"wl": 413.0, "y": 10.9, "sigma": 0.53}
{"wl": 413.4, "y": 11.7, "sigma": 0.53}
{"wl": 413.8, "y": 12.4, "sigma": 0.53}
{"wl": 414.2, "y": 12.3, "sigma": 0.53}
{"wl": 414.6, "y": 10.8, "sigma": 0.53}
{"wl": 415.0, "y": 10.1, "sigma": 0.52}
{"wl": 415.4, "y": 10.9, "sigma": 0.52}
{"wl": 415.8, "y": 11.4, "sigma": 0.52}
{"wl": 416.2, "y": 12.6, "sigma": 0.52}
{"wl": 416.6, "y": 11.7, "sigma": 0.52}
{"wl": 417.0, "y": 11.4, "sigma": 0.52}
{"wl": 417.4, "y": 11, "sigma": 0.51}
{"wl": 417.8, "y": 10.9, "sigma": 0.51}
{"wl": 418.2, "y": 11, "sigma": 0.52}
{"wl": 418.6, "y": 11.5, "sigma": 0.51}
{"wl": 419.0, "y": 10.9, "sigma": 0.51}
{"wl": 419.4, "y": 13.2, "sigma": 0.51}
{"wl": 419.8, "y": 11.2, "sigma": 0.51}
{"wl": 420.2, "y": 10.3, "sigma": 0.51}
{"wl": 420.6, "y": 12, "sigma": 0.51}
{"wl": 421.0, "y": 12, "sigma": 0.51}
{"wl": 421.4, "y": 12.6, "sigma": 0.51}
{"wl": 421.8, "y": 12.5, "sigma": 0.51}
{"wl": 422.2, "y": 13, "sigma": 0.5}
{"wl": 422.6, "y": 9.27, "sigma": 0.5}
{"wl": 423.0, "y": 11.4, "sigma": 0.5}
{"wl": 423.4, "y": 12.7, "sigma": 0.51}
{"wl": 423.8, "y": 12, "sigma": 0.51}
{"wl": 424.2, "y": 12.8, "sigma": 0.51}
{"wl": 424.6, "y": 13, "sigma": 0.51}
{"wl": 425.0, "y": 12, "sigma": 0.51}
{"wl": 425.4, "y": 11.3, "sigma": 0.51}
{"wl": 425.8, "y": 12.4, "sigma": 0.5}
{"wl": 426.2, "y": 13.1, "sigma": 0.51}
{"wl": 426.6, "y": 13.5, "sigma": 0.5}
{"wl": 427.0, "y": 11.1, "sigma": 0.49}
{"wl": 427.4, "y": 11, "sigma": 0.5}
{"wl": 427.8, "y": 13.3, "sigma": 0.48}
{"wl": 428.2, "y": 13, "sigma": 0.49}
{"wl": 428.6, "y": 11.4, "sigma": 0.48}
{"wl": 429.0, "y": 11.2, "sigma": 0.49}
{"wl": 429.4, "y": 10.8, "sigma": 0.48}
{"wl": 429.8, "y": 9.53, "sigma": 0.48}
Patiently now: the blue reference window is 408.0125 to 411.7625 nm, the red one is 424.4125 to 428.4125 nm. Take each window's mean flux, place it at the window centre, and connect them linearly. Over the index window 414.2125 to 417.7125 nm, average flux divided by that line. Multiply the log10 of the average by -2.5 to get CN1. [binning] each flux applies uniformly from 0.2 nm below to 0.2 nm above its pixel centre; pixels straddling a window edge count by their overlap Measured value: 0.072 mag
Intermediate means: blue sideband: 11.9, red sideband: 12.4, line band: 11.3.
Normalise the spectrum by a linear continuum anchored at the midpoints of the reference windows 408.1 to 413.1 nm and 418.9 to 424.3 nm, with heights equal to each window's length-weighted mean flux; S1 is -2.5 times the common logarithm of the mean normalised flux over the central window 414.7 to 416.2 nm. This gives 0.080 mag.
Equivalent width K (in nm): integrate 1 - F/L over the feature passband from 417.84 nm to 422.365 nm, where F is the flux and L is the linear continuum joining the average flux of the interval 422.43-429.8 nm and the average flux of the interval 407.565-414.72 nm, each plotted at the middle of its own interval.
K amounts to 0.03 nm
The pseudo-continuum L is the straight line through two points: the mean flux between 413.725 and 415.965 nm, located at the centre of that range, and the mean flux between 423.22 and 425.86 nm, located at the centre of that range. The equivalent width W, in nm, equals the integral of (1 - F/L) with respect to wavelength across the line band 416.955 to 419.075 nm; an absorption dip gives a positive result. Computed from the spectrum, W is 0.09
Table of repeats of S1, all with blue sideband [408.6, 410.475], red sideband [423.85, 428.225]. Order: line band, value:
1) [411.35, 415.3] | 0.04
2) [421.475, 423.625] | 0.04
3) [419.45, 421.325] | 0.06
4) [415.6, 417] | 0.03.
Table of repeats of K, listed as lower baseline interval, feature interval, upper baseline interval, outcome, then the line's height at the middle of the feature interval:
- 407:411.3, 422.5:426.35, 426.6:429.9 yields -0.14 nm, 11.6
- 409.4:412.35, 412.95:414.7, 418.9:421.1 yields -0.02 nm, 11.6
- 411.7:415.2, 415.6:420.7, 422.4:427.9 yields 0.15 nm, 11.8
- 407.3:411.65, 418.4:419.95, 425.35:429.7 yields 0.02 nm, 11.9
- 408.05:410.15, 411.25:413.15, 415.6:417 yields 0.01 nm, 12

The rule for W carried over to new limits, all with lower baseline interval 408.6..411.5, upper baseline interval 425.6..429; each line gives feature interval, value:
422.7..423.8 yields 0.04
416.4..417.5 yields 0.06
